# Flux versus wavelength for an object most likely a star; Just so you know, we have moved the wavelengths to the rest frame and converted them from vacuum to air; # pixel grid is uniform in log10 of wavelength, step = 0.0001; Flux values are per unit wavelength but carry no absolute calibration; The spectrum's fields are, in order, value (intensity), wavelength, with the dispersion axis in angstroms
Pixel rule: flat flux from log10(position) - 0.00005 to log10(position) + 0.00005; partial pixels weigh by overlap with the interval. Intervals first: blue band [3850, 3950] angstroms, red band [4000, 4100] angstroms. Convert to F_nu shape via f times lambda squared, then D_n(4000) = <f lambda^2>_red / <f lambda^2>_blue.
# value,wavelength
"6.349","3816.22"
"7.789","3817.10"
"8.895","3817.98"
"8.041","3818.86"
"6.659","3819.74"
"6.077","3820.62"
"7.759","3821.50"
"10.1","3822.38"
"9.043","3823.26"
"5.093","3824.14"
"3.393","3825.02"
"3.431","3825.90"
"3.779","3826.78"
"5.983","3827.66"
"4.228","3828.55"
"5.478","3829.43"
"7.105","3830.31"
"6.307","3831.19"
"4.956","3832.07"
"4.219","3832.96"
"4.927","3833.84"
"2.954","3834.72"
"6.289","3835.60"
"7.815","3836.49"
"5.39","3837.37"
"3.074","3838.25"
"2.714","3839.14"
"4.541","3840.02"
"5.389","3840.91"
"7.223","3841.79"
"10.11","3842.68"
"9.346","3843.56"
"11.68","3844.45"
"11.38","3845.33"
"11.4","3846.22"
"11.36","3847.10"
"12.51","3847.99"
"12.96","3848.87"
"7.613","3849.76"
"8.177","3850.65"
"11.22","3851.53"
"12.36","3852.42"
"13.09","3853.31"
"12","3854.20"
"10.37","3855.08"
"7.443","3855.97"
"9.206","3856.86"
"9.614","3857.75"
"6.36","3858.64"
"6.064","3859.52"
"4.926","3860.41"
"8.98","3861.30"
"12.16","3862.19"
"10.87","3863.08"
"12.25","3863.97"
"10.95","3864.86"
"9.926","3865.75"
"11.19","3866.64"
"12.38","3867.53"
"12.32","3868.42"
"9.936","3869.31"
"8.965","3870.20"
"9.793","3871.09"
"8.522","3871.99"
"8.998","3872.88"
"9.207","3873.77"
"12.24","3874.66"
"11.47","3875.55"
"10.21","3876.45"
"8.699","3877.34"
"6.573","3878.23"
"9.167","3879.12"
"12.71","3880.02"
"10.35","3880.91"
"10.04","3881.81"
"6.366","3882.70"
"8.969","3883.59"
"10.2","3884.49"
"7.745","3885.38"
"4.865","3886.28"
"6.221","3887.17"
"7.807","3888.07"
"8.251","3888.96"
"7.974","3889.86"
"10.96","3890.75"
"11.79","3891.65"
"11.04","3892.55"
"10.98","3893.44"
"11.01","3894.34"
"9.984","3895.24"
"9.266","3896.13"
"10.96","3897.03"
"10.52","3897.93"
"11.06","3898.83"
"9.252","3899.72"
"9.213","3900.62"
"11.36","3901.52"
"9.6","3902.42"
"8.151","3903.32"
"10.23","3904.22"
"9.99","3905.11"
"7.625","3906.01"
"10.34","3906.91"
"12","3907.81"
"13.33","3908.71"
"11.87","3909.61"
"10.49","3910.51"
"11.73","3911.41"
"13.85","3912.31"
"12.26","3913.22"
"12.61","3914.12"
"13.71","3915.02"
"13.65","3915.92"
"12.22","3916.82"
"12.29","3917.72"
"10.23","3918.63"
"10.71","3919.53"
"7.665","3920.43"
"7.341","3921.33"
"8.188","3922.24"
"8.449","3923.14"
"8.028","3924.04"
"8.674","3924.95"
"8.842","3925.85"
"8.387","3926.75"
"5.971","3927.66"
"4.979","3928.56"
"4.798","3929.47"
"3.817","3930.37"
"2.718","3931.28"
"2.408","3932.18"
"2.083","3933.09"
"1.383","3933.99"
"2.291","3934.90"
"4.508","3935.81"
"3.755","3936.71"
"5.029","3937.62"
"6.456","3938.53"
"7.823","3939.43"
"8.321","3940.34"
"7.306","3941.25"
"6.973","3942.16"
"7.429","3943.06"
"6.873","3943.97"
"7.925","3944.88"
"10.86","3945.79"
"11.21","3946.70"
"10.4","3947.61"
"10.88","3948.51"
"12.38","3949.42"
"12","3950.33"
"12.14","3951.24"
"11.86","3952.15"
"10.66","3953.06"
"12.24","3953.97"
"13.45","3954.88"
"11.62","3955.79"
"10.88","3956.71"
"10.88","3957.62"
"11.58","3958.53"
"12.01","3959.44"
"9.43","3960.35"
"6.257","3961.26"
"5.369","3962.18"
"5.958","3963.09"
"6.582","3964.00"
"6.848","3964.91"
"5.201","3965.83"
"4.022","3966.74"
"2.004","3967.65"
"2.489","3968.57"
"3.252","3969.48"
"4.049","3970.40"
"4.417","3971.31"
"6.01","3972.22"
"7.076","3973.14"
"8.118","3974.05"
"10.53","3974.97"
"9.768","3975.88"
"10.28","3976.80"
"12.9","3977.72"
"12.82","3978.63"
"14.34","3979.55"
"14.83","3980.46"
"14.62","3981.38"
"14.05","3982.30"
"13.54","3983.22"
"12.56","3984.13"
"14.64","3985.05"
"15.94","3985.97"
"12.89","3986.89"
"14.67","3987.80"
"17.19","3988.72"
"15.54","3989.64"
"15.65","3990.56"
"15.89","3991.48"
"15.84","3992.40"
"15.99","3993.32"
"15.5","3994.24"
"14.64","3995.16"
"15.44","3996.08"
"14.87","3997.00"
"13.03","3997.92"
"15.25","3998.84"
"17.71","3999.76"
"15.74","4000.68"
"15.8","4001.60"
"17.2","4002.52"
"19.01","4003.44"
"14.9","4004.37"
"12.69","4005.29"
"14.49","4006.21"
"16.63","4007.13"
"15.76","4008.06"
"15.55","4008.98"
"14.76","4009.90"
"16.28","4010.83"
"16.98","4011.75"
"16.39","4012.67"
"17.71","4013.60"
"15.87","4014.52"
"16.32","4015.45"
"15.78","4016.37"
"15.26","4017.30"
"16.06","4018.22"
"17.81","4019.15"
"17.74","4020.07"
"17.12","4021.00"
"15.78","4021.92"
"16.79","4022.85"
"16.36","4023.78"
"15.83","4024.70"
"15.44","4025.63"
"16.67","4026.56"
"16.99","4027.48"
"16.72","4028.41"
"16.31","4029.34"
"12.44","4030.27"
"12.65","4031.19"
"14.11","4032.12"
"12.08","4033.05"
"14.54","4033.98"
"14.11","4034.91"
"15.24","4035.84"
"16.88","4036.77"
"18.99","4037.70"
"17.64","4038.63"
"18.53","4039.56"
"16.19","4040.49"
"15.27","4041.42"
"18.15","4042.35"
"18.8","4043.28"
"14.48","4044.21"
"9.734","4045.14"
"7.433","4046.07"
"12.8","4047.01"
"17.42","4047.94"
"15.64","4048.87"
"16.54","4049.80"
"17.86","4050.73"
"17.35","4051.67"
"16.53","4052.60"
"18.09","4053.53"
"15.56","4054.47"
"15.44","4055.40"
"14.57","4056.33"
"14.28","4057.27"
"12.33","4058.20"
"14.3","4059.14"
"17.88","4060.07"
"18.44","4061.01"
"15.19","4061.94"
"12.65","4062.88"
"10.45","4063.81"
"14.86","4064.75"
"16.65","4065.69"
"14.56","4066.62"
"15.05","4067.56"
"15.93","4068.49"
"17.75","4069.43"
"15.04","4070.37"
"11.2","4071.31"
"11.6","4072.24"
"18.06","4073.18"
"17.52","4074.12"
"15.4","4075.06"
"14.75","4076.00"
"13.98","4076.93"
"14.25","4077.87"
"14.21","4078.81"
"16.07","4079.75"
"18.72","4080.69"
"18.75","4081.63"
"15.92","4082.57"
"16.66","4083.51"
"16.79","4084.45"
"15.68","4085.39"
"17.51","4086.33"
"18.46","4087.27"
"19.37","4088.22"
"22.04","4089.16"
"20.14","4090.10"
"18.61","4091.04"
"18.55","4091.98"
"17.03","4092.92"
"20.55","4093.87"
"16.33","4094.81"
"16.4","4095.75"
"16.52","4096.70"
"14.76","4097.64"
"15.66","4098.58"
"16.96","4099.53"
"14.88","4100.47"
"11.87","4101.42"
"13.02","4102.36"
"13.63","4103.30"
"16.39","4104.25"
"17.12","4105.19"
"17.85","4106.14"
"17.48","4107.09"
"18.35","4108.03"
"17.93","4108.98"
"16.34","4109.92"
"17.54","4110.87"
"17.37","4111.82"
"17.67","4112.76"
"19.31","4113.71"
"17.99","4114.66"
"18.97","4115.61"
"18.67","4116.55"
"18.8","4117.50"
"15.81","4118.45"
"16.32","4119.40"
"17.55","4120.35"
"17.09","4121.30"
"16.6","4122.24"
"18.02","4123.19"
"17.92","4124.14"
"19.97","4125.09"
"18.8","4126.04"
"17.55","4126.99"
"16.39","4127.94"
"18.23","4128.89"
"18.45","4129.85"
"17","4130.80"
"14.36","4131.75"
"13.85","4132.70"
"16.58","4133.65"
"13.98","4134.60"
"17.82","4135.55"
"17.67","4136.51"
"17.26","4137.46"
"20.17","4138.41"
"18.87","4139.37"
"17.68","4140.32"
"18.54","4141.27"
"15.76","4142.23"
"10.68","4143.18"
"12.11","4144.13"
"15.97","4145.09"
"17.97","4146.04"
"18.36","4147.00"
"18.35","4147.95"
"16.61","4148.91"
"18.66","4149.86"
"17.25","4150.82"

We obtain 1.89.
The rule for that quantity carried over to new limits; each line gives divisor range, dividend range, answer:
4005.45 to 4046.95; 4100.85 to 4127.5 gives 1.15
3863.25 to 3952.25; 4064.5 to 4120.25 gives 1.99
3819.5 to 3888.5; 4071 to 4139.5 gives 2.29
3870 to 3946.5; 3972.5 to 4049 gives 1.80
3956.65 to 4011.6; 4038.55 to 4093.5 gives 1.37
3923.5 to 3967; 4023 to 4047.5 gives 2.04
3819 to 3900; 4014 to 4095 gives 2.03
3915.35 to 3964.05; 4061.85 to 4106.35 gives 2.08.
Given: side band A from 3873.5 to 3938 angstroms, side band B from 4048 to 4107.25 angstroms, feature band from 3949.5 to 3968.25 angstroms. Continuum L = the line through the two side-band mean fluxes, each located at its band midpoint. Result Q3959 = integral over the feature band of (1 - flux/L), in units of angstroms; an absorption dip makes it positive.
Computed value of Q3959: 3.4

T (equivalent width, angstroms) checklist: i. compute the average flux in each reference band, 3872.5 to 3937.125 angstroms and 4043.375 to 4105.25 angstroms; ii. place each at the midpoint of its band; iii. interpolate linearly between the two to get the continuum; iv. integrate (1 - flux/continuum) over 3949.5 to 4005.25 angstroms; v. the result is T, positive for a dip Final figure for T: 1.4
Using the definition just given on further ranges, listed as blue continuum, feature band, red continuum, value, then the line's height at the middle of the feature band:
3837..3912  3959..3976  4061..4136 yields 8.6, 12.5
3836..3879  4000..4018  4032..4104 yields -2.5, 14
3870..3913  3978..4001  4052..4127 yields -3.1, 13.1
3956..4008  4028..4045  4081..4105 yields -1.5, 14.3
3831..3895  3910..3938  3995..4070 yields 8.4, 11.4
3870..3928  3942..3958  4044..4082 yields 1.2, 11.5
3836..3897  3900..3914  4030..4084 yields -0.2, 10.6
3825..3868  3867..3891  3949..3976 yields -3.2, 8.19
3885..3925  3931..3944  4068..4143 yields 7.2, 11.2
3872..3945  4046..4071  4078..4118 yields 0.2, 15.4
